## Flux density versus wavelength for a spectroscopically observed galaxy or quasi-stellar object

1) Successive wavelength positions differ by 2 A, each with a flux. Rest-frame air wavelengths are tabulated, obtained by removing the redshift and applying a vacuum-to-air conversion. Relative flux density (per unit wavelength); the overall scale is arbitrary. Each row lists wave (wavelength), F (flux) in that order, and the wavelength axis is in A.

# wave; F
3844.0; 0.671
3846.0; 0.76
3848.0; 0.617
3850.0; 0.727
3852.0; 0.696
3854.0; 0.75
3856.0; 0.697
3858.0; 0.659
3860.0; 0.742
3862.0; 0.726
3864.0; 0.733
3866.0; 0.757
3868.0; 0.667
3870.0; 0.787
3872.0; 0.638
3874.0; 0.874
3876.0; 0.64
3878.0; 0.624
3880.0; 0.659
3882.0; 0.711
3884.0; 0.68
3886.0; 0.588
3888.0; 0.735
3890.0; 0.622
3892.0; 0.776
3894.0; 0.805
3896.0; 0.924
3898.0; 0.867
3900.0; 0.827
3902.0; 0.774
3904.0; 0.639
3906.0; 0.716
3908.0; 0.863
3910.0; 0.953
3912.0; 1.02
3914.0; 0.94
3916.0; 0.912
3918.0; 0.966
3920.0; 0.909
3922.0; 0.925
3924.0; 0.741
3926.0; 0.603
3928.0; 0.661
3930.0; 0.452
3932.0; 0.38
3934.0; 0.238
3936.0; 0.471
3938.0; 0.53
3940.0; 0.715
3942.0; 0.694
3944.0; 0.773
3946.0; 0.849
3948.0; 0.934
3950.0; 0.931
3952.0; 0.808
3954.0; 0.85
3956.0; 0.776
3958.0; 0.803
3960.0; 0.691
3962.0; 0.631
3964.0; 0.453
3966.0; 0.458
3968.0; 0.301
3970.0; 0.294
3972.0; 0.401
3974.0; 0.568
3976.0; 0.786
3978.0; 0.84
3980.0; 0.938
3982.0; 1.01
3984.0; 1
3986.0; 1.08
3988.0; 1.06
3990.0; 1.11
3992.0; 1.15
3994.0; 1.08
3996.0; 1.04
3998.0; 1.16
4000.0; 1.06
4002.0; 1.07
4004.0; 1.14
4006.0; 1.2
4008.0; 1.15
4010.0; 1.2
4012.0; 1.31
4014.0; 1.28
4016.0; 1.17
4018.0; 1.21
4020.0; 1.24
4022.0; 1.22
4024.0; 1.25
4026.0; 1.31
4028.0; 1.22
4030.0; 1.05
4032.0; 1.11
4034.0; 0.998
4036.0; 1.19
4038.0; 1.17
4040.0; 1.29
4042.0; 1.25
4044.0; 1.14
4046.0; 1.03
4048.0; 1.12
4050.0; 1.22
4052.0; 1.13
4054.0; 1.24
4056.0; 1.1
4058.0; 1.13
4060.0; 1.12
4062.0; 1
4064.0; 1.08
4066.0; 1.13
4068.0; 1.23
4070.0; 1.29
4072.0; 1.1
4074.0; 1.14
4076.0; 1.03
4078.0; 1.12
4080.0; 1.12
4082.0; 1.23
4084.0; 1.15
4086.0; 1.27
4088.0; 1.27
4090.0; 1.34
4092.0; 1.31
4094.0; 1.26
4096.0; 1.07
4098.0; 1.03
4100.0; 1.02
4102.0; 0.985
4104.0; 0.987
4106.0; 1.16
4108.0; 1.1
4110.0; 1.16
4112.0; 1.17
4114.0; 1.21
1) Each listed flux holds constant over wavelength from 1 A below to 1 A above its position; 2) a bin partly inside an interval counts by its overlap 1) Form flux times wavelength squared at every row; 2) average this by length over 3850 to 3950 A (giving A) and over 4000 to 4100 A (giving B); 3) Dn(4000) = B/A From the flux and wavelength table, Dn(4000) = 1.72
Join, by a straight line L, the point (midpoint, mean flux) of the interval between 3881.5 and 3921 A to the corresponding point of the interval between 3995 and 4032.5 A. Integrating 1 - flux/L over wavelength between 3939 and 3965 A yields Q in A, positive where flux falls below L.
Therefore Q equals 5.7 A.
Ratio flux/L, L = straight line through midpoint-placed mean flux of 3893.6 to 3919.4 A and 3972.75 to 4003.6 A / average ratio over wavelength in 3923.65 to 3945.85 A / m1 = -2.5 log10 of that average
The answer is 0.50 mag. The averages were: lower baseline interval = 0.864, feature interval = 0.575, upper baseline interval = 0.995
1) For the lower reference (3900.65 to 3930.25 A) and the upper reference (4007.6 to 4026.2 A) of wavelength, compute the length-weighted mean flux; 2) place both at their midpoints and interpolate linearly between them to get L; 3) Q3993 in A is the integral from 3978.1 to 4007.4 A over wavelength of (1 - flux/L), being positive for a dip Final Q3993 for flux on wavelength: 1.6 A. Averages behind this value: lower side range 0.814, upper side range 1.23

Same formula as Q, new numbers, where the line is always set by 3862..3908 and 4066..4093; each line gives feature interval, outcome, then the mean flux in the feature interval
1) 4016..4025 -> -1.42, 1.22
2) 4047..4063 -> 0.08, 1.13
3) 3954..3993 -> 7.86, 0.758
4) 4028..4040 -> -0.44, 1.13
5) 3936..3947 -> 2.26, 0.69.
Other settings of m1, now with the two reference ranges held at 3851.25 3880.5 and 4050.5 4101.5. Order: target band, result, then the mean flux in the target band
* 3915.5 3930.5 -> 0.07 mag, 0.777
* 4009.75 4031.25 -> -0.18 mag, 1.22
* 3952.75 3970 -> 0.44 mag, 0.604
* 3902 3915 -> -0.06 mag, 0.849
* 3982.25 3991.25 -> -0.10 mag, 1.06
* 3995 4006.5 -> -0.12 mag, 1.11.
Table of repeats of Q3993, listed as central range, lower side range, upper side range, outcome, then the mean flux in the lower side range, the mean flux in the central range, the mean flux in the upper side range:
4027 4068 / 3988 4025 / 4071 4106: 0.6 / 1.17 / 1.14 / 1.14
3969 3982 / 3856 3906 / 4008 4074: 4.3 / 0.726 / 0.666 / 1.17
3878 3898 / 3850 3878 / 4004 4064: 1.5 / 0.717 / 0.725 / 1.17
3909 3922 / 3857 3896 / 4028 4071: -2.2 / 0.712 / 0.948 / 1.15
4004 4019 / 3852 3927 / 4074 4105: -3.2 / 0.768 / 1.21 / 1.15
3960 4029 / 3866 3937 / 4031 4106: -0.3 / 0.731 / 0.978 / 1.15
